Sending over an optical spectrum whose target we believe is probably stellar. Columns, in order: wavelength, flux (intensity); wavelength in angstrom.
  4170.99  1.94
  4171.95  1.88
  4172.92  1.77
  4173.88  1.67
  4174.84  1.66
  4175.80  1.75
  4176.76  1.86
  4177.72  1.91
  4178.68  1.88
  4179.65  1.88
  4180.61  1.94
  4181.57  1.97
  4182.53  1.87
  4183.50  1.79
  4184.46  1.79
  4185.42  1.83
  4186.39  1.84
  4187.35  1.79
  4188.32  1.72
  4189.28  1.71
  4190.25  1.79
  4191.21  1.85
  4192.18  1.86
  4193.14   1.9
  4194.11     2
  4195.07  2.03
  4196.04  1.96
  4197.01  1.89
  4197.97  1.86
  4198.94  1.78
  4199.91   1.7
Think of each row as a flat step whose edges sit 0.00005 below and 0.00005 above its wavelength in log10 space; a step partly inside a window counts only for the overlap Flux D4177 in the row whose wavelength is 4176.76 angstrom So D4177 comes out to 1.86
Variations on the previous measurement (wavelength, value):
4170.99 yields 1.94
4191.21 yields 1.85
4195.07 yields 2.03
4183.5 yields 1.79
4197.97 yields 1.86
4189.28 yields 1.71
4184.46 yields 1.79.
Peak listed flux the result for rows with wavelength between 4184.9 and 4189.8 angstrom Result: 1.84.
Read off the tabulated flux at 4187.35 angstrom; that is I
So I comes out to 1.79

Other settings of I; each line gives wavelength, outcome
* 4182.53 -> 1.87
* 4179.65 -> 1.88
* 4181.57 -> 1.97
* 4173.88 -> 1.67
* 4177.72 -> 1.91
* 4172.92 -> 1.77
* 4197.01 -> 1.89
